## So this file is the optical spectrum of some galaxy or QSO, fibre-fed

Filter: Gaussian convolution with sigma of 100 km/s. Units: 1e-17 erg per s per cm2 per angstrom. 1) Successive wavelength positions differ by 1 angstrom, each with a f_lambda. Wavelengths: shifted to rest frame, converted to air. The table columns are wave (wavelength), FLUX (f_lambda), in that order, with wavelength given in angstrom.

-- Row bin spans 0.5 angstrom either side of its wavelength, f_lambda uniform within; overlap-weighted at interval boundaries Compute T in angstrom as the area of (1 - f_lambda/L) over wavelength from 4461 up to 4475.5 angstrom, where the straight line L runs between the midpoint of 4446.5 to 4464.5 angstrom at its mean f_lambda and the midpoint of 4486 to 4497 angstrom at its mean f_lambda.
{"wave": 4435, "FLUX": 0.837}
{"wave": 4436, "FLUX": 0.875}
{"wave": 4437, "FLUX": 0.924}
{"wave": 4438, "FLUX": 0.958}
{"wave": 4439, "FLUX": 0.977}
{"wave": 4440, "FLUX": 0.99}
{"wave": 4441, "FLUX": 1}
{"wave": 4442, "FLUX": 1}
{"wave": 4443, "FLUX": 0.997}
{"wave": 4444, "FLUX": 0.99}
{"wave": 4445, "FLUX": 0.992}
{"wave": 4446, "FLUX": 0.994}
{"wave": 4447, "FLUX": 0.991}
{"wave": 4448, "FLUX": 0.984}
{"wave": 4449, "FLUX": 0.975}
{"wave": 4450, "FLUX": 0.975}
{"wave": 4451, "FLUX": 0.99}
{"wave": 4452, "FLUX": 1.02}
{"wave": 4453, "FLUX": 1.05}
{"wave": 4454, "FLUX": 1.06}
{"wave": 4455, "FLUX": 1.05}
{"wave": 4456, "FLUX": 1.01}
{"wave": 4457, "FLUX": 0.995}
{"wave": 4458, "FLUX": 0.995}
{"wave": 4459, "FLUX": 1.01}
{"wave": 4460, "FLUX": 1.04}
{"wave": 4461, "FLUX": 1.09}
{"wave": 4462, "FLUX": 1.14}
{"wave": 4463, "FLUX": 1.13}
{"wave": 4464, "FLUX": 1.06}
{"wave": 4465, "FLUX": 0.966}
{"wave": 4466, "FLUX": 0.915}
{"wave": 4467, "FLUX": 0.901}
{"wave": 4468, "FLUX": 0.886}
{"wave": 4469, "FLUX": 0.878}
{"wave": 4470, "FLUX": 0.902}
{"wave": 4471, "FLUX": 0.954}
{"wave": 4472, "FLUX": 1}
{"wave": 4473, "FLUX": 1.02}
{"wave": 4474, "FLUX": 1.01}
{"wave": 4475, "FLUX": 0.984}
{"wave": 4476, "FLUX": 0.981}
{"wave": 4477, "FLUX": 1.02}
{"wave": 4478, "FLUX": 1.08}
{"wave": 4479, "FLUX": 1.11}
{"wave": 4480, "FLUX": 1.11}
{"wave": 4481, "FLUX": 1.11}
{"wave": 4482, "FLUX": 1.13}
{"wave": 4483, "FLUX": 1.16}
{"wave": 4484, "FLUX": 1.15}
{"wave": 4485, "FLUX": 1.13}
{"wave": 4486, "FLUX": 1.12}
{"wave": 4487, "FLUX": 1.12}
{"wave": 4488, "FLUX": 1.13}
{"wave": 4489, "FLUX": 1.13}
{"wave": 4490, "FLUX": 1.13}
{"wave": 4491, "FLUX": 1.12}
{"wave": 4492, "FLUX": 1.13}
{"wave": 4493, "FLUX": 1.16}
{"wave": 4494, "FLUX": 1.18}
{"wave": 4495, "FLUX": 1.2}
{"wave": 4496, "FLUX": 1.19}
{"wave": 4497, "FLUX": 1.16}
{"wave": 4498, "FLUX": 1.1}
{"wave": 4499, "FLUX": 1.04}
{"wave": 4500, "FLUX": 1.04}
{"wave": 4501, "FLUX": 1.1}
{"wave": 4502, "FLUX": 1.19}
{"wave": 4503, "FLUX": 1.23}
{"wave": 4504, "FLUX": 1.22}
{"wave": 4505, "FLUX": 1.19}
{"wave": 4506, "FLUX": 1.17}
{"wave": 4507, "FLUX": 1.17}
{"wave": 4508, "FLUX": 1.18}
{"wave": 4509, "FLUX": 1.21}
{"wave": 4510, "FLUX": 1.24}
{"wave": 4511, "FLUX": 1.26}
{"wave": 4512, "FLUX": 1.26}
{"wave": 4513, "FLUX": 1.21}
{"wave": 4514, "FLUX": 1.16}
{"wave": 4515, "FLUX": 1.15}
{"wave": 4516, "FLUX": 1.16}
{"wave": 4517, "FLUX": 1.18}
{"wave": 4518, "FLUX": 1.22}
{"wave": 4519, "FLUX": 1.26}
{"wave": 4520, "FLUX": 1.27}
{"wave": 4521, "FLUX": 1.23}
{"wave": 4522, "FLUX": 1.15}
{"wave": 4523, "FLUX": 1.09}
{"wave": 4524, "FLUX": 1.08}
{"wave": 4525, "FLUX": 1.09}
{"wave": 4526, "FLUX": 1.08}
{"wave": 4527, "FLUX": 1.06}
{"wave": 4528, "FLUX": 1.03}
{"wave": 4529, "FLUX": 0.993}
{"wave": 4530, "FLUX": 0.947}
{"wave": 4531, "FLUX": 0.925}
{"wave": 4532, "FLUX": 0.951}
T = 1.17 angstrom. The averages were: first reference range 1.03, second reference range 1.15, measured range 0.986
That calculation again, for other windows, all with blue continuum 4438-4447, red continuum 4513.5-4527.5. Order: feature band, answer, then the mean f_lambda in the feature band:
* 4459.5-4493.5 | 0.2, 1.06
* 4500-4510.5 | -0.6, 1.18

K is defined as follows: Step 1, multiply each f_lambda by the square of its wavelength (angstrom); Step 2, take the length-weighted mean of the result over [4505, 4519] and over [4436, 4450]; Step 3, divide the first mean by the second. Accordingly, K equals 1.26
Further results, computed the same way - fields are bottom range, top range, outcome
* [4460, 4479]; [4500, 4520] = 1.22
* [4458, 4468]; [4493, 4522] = 1.18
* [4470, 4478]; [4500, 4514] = 1.22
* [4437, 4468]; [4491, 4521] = 1.20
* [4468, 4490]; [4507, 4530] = 1.11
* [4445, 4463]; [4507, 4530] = 1.16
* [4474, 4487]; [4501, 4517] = 1.11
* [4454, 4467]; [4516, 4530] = 1.13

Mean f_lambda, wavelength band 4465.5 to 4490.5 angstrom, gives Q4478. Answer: 1.04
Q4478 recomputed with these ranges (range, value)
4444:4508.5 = 1.07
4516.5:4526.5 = 1.17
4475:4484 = 1.09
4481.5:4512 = 1.16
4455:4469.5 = 1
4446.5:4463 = 1.03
